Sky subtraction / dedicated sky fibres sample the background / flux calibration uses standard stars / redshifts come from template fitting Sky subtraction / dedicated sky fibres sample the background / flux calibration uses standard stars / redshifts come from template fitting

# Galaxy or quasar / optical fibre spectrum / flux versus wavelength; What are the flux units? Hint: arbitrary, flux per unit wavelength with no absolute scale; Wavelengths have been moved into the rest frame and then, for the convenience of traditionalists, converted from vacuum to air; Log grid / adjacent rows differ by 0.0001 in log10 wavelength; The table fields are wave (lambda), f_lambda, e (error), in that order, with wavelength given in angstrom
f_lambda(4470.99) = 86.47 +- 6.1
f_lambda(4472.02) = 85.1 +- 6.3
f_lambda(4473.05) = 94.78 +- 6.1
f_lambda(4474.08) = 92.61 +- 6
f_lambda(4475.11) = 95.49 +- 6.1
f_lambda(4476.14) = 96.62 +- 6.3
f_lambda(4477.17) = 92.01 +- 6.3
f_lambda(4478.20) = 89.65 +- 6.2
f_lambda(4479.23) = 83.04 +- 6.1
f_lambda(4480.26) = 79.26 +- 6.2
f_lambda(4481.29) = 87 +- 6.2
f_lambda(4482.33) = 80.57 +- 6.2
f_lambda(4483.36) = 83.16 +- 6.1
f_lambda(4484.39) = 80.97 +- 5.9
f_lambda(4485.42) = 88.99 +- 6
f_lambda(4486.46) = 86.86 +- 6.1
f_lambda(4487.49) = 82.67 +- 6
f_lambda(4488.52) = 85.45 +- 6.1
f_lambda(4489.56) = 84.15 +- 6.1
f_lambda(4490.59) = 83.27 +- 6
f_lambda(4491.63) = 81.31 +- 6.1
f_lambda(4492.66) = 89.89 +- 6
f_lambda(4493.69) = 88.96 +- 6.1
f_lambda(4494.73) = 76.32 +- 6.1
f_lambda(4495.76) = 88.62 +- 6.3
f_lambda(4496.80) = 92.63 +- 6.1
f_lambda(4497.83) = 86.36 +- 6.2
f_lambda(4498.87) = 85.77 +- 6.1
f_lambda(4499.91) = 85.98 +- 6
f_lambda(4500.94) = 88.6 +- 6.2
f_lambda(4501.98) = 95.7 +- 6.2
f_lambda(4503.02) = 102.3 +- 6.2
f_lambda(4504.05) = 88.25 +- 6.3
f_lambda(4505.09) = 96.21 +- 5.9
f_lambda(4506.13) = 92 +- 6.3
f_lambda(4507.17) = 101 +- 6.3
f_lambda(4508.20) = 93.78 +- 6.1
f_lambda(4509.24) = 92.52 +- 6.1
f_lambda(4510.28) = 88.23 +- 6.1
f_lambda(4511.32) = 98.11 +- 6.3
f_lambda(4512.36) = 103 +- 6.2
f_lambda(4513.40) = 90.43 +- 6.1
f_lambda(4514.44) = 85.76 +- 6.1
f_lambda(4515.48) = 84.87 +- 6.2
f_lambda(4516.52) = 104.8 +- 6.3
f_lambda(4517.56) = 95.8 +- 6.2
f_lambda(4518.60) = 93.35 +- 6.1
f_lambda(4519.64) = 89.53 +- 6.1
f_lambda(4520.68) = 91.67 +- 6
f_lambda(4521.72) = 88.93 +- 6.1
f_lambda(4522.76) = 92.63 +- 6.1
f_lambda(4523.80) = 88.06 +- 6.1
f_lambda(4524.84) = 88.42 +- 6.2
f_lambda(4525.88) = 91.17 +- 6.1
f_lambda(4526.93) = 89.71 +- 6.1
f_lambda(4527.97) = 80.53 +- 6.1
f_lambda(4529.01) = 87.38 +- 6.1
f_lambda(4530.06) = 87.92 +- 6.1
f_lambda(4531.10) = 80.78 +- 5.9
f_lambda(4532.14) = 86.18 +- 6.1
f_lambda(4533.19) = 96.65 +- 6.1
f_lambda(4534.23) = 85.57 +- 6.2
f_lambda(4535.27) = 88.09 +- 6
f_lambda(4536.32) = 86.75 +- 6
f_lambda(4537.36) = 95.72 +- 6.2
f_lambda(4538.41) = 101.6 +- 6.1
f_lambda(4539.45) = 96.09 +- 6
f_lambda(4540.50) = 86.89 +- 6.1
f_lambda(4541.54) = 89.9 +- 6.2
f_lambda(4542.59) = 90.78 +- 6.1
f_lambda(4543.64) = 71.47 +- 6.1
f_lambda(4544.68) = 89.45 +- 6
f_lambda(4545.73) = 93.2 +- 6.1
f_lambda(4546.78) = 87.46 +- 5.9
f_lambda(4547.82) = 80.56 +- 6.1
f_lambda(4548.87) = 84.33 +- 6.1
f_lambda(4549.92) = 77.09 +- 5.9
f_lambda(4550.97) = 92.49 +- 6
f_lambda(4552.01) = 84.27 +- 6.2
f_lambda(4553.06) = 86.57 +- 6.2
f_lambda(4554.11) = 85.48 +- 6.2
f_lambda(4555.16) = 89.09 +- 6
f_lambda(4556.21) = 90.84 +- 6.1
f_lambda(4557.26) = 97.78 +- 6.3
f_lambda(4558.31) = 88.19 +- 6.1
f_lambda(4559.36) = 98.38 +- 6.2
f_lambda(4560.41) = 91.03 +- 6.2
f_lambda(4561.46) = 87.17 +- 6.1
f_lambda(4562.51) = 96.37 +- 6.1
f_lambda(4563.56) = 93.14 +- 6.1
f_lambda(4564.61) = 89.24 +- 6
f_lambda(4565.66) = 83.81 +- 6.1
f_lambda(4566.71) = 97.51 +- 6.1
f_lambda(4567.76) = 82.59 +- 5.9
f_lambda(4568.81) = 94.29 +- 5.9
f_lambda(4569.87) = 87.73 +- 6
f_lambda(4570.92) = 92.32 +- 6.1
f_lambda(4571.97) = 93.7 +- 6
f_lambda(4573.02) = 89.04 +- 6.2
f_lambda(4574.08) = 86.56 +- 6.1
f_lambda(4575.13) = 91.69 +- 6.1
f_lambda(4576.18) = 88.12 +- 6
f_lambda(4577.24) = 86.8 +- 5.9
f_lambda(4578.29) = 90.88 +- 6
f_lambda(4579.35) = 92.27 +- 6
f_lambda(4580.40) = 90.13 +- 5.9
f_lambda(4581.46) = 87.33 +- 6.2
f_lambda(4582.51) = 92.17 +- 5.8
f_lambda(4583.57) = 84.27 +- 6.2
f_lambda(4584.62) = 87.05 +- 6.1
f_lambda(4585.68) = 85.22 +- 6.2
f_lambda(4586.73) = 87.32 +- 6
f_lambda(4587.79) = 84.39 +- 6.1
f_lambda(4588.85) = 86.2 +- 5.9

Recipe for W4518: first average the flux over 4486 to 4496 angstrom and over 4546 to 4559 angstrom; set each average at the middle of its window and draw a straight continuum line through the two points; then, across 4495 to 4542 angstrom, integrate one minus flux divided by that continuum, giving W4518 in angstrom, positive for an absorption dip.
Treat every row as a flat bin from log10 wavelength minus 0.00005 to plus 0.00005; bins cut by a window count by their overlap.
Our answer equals -2.9 angstrom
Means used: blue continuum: 84.7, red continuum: 87.3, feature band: 91.1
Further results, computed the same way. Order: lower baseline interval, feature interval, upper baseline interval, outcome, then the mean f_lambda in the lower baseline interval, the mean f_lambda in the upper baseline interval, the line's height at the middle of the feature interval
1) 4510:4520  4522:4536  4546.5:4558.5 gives 0.5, 93.5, 87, 91.1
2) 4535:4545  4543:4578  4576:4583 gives 0.4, 89.7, 89.7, 89.7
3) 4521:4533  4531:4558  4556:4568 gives 0.4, 87.7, 91.6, 89.7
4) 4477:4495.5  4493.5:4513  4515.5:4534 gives -1.1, 84.6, 90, 87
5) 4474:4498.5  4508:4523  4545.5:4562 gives -1.0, 86.4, 88.3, 87.2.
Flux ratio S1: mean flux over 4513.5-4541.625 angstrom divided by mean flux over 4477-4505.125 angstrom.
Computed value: 1.04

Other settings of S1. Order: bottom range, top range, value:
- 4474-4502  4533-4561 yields 1.03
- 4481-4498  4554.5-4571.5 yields 1.07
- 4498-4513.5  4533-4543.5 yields 0.97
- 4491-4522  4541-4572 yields 0.97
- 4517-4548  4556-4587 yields 1.01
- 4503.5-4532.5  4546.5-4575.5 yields 0.98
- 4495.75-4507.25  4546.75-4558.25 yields 0.95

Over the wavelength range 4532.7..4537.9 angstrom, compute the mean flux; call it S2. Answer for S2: 90.6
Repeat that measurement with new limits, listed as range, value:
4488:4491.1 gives 84.3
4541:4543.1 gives 90.4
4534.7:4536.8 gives 87.3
